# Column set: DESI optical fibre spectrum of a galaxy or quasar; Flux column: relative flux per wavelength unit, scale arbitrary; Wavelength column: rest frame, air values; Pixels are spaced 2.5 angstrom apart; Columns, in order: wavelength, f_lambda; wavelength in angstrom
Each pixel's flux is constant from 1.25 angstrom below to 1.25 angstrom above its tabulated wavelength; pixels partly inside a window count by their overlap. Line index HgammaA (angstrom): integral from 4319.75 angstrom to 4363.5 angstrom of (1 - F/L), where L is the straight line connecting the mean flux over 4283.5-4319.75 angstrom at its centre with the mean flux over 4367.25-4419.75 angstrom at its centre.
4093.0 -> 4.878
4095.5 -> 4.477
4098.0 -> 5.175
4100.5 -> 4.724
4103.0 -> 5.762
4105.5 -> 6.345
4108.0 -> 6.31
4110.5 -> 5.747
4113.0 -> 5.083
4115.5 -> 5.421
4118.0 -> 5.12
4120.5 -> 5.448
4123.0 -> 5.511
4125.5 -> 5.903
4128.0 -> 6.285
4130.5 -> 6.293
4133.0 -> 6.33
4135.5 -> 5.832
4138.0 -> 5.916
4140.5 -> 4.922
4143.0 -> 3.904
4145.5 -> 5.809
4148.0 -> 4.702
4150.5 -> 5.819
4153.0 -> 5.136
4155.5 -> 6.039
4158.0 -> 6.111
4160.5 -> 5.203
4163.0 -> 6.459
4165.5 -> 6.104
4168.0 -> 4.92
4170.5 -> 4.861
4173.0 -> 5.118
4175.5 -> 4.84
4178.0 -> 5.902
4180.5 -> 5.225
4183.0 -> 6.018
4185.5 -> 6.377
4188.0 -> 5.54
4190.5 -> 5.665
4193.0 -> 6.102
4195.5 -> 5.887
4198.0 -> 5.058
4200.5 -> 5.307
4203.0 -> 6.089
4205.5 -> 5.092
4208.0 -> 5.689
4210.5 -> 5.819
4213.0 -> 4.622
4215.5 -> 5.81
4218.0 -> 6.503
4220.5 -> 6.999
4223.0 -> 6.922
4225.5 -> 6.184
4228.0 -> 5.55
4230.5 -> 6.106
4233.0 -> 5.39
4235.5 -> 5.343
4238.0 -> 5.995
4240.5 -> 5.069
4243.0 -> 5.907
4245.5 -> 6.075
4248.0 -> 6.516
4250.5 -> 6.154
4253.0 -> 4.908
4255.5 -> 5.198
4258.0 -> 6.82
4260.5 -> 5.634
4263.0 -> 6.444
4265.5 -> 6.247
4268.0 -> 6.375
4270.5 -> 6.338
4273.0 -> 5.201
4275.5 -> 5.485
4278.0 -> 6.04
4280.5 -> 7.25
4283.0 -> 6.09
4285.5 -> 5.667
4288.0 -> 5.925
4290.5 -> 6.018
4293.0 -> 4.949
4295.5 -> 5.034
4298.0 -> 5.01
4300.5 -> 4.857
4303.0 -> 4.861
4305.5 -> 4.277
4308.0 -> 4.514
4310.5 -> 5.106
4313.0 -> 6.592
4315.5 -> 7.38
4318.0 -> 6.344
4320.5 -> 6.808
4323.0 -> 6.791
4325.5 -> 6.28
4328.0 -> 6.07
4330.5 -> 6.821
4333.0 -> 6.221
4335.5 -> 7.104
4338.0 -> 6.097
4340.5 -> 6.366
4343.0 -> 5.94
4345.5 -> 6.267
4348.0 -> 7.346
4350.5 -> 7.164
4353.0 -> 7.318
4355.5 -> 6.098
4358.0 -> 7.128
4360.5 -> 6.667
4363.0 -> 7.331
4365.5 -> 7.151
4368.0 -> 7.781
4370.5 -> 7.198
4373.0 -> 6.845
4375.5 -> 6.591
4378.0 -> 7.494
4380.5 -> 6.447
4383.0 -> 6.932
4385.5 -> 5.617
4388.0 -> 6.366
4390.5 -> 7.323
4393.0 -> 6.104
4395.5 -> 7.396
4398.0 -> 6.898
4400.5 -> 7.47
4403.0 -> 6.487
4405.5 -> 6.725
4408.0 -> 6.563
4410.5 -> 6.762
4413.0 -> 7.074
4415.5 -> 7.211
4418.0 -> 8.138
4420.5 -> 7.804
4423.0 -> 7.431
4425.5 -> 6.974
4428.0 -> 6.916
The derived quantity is -3.8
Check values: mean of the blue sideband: 5.5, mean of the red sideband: 6.93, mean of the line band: 6.64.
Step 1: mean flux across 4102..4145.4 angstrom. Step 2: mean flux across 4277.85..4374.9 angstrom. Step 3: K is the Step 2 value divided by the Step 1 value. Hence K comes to 1.11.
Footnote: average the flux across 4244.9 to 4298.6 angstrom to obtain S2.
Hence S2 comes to 5.89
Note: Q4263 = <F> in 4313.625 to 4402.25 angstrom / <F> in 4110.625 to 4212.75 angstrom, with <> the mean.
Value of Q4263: 1.22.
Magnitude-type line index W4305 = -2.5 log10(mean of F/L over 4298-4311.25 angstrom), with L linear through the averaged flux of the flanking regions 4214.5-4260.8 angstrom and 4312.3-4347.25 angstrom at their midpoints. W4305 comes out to 0.32 mag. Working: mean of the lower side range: 5.96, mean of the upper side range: 6.52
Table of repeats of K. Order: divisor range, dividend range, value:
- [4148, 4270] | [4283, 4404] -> 1.11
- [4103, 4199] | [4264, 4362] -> 1.09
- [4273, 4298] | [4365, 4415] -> 1.19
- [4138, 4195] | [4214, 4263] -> 1.08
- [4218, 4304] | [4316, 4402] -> 1.16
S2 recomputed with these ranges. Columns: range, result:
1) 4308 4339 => 6.39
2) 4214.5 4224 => 6.57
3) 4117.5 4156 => 5.56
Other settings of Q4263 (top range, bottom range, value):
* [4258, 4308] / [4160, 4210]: 1.02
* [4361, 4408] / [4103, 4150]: 1.23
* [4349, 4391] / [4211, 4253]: 1.17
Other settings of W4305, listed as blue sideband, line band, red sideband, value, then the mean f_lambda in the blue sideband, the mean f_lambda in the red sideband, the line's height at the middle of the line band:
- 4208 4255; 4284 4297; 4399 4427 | 0.140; 5.87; 7.14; 6.28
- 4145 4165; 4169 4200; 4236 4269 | 0.041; 5.67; 5.93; 5.75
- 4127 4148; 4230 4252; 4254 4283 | 0.030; 5.6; 6.08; 5.98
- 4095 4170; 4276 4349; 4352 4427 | 0.098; 5.56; 6.98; 6.55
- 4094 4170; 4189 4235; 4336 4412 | 0.028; 5.55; 6.8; 5.96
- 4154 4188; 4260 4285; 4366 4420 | 0.020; 5.62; 6.94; 6.22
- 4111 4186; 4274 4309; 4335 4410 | 0.168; 5.55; 6.8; 6.35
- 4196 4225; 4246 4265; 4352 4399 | 0.025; 5.82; 6.88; 6.11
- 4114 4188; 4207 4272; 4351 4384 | 0.037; 5.57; 7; 6.15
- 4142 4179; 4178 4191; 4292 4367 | -0.052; 5.4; 6.21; 5.52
